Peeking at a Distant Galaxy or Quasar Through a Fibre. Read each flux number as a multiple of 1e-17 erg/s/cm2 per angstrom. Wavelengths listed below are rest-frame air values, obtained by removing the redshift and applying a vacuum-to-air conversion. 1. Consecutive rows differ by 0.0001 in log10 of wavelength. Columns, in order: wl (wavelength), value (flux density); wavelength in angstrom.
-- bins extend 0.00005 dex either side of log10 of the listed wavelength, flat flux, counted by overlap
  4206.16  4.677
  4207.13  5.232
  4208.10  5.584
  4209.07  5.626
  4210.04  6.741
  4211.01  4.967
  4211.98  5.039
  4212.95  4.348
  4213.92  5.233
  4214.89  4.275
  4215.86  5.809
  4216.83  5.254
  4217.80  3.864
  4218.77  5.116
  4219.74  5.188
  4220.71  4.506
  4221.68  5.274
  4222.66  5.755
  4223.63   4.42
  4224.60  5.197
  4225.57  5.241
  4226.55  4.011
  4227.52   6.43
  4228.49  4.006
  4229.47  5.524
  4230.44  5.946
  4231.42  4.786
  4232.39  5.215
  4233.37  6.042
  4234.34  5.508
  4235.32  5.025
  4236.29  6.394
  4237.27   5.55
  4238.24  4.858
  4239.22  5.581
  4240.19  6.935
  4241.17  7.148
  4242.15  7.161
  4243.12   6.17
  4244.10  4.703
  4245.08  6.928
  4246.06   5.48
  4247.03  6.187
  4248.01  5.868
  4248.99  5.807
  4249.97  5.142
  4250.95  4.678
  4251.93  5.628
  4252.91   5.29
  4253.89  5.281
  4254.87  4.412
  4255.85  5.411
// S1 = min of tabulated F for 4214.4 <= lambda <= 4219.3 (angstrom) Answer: 3.864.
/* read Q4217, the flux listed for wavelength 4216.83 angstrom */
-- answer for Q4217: 5.254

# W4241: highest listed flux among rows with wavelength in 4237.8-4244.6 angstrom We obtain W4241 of 7.161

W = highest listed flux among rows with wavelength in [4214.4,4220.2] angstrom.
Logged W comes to 5.809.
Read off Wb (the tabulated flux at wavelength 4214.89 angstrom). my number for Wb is 4.275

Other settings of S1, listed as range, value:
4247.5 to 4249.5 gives 5.807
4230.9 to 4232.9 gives 4.786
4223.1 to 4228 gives 4.011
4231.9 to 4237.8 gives 5.025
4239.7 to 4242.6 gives 6.935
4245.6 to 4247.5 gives 5.48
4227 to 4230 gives 4.006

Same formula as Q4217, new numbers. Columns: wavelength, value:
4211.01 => 4.967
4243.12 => 6.17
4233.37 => 6.042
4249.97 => 5.142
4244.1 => 4.703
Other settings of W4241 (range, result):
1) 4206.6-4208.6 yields 5.584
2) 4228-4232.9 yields 5.946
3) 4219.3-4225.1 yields 5.755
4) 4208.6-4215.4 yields 6.741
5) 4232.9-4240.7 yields 6.935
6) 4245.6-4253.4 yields 6.187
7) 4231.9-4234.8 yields 6.042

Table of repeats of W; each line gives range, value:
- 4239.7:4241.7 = 7.148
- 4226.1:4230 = 6.43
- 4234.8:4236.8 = 6.394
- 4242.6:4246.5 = 6.928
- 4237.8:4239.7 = 5.581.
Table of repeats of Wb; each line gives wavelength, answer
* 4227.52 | 6.43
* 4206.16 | 4.677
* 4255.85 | 5.411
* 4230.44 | 5.946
